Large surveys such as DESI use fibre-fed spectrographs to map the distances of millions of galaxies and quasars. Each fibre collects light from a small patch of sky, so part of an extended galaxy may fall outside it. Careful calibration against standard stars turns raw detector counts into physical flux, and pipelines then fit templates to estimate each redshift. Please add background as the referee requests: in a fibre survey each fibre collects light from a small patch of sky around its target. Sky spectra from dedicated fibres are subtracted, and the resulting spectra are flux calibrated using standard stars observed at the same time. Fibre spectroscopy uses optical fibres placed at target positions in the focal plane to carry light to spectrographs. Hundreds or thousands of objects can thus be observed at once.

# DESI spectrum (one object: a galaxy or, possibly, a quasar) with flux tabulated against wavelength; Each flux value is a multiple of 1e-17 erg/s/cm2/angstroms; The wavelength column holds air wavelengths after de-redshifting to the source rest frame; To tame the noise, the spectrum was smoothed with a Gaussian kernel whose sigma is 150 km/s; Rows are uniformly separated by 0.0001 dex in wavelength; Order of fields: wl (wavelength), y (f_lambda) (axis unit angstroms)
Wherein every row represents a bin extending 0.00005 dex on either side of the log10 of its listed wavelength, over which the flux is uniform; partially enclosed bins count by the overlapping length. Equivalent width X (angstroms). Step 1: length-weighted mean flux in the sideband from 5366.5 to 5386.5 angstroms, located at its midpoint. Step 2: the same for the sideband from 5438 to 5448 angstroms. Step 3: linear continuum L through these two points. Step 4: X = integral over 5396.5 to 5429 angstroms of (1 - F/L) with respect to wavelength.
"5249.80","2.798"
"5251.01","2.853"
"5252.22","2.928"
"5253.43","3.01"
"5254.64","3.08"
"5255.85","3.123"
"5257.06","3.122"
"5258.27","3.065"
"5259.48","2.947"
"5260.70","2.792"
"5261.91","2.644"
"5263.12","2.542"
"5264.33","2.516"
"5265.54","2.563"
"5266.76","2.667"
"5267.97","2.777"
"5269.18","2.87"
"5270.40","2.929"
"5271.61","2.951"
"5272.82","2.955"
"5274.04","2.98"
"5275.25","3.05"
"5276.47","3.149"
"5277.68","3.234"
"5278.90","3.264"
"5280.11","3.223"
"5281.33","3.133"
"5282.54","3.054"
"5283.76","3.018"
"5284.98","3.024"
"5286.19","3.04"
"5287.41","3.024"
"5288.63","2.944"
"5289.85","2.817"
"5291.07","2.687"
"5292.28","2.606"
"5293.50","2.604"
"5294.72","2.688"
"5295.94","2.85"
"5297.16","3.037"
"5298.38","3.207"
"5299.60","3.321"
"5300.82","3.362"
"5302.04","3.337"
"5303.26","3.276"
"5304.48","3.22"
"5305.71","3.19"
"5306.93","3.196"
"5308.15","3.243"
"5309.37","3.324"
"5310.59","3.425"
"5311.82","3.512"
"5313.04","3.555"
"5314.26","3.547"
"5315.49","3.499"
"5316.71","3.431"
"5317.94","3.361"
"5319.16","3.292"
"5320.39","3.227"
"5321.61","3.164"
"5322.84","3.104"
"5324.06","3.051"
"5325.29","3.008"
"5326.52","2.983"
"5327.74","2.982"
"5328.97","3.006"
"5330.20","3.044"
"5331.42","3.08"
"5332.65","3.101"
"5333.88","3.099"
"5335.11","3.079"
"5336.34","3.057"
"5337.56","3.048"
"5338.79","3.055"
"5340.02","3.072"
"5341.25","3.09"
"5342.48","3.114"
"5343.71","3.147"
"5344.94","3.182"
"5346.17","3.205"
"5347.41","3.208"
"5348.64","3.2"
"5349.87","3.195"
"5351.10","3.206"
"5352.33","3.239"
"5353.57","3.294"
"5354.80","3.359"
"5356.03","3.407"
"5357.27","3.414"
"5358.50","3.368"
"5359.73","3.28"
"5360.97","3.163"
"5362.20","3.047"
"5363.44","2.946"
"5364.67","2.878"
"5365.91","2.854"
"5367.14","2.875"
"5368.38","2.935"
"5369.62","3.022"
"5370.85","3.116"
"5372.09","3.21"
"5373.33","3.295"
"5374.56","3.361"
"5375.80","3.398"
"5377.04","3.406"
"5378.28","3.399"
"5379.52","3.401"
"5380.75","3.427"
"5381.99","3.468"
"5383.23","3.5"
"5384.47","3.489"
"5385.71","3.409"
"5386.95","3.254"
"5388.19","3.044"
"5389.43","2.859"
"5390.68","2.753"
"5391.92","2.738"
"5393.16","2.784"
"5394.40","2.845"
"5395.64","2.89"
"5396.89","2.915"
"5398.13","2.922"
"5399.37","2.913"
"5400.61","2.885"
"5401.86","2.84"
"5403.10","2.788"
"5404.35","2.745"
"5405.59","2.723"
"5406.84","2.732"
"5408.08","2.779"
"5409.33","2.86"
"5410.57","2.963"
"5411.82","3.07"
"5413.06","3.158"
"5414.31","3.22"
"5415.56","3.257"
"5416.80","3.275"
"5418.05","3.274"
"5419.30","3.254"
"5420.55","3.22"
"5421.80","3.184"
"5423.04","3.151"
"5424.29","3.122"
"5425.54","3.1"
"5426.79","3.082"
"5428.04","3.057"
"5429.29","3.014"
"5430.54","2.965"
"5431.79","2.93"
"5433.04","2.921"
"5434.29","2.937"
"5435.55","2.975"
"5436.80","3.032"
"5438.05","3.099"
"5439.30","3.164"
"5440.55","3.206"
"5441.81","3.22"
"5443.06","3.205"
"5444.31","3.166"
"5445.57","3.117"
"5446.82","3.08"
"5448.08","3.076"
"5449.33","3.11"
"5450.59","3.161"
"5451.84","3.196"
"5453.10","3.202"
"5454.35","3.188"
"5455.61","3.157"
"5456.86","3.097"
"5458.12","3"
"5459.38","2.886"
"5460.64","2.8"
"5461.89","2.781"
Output 2.0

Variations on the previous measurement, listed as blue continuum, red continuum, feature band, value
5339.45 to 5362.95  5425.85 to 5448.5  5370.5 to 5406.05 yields 0.7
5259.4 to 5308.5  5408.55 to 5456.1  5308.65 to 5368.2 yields -3.1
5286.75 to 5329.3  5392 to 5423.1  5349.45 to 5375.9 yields -1.0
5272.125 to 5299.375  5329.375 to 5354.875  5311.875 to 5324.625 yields -1.1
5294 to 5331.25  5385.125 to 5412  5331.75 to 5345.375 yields 0.1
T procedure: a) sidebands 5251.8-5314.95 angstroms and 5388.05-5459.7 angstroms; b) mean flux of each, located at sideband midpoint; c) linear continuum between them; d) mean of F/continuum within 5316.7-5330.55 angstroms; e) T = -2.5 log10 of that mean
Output -0.03 mag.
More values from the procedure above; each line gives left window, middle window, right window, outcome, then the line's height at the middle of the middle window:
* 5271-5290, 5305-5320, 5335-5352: -0.093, 3.1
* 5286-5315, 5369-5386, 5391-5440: -0.106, 3.04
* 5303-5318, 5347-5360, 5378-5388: 0.032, 3.39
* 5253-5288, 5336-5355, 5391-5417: -0.083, 2.93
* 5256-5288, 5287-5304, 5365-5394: 0.004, 2.99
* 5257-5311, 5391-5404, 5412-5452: 0.089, 3.09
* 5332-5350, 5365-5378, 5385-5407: -0.054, 3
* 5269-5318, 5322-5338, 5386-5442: 0.013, 3.09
